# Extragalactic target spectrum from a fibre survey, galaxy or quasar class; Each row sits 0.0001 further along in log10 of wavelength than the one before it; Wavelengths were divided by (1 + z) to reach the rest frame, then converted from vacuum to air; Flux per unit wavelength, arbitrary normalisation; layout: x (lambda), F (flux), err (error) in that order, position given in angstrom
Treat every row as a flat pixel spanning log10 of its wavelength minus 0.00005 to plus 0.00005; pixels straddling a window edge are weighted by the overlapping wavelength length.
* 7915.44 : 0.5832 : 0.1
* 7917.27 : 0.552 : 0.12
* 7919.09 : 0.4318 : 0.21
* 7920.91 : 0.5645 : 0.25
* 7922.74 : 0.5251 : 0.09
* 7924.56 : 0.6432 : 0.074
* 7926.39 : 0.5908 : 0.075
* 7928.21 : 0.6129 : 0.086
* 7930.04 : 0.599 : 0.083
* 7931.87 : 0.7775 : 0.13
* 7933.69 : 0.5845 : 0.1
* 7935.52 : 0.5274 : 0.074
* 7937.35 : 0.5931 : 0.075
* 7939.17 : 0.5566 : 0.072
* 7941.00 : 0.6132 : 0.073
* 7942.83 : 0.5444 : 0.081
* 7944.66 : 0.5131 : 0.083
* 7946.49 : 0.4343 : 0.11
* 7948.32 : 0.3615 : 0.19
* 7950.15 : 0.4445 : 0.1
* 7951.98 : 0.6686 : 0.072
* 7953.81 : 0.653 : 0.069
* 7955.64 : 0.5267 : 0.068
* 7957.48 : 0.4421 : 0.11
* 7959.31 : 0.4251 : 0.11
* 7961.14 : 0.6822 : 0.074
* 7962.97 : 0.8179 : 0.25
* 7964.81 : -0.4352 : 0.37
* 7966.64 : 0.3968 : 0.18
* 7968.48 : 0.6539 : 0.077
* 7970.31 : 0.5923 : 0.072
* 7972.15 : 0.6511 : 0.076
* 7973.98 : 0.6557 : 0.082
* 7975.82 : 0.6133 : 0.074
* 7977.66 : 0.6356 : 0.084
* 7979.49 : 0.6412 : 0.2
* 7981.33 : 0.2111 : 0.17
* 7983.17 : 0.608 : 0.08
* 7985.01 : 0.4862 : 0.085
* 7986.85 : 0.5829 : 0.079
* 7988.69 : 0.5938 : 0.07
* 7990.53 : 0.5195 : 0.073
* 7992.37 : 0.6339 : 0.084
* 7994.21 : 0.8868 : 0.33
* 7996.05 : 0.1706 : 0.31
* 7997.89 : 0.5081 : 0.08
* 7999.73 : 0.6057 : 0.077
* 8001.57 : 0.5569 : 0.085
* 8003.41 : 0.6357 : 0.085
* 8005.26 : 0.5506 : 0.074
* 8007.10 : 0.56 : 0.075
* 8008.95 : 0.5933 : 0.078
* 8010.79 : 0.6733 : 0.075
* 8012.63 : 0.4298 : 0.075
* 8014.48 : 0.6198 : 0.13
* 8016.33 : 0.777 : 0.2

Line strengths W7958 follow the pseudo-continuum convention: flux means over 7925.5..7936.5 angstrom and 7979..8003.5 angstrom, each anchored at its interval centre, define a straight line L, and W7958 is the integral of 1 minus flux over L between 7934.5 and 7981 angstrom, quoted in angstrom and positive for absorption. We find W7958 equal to 4.6 angstrom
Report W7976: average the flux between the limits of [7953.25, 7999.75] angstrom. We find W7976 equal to 0.527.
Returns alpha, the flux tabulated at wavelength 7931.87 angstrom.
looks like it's 0.7775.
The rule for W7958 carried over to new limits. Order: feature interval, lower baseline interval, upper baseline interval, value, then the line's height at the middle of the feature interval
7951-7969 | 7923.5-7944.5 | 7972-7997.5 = 3.1 angstrom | 0.579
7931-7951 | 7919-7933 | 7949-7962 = 1.2 angstrom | 0.573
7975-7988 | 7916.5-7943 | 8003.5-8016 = 1.0 angstrom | 0.584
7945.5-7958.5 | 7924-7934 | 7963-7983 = 1.2 angstrom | 0.557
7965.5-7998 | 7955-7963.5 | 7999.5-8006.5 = 1.4 angstrom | 0.577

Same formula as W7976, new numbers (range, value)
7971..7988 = 0.566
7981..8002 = 0.539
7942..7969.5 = 0.475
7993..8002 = 0.548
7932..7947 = 0.561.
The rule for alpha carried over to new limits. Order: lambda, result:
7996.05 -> 0.1706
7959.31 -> 0.4251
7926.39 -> 0.5908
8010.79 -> 0.6733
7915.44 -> 0.5832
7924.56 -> 0.6432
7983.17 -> 0.608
